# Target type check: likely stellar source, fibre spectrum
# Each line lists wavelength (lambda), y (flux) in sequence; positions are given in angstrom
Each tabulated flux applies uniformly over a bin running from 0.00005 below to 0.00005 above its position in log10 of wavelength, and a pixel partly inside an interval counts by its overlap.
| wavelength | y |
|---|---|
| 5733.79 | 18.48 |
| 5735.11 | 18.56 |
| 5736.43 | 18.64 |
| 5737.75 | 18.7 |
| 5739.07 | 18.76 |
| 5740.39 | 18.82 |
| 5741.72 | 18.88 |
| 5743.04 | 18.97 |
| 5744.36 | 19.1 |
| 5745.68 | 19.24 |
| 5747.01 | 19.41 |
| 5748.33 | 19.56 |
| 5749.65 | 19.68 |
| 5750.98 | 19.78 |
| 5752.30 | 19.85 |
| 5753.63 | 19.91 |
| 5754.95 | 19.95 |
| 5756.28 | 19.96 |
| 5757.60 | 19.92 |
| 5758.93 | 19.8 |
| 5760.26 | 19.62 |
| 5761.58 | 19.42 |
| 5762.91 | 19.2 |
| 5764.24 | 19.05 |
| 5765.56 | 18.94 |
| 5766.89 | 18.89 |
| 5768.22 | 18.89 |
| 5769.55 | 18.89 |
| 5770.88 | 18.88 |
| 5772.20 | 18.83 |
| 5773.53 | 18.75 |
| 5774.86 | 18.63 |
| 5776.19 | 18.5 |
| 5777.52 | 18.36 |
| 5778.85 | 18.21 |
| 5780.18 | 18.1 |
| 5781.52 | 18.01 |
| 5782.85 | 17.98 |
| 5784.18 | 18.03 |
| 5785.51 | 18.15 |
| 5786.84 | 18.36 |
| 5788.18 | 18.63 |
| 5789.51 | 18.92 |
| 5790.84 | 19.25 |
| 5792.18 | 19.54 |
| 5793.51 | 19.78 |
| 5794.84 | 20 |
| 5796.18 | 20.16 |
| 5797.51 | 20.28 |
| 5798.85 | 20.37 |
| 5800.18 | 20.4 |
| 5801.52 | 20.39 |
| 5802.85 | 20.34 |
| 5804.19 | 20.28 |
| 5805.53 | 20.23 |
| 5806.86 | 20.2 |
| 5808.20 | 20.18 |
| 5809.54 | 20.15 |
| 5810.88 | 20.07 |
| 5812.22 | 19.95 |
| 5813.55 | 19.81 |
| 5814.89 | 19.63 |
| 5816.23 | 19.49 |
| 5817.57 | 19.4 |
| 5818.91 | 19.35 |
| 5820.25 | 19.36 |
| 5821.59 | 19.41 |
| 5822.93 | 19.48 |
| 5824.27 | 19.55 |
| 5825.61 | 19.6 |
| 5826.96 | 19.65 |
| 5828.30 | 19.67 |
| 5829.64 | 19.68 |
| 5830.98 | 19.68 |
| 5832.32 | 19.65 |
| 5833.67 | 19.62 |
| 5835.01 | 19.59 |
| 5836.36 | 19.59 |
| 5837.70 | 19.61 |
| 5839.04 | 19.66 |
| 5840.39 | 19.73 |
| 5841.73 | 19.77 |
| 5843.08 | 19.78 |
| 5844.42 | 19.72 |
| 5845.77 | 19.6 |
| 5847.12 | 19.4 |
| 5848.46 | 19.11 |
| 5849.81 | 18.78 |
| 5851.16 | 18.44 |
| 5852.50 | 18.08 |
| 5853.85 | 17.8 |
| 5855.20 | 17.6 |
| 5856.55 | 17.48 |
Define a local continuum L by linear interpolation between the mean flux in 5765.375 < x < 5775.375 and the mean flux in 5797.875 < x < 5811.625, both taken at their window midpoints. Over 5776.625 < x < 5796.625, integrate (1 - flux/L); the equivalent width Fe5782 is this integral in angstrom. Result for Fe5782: 0.8 angstrom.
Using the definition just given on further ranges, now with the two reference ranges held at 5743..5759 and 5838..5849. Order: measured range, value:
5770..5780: 0.5 angstrom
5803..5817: -0.3 angstrom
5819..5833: 0.0 angstrom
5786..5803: -0.1 angstrom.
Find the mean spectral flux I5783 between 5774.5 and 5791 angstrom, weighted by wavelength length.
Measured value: 18.4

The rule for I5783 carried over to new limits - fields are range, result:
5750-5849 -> 19.4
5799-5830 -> 19.8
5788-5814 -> 20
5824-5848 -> 19.6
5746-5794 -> 19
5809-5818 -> 19.8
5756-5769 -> 19.3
